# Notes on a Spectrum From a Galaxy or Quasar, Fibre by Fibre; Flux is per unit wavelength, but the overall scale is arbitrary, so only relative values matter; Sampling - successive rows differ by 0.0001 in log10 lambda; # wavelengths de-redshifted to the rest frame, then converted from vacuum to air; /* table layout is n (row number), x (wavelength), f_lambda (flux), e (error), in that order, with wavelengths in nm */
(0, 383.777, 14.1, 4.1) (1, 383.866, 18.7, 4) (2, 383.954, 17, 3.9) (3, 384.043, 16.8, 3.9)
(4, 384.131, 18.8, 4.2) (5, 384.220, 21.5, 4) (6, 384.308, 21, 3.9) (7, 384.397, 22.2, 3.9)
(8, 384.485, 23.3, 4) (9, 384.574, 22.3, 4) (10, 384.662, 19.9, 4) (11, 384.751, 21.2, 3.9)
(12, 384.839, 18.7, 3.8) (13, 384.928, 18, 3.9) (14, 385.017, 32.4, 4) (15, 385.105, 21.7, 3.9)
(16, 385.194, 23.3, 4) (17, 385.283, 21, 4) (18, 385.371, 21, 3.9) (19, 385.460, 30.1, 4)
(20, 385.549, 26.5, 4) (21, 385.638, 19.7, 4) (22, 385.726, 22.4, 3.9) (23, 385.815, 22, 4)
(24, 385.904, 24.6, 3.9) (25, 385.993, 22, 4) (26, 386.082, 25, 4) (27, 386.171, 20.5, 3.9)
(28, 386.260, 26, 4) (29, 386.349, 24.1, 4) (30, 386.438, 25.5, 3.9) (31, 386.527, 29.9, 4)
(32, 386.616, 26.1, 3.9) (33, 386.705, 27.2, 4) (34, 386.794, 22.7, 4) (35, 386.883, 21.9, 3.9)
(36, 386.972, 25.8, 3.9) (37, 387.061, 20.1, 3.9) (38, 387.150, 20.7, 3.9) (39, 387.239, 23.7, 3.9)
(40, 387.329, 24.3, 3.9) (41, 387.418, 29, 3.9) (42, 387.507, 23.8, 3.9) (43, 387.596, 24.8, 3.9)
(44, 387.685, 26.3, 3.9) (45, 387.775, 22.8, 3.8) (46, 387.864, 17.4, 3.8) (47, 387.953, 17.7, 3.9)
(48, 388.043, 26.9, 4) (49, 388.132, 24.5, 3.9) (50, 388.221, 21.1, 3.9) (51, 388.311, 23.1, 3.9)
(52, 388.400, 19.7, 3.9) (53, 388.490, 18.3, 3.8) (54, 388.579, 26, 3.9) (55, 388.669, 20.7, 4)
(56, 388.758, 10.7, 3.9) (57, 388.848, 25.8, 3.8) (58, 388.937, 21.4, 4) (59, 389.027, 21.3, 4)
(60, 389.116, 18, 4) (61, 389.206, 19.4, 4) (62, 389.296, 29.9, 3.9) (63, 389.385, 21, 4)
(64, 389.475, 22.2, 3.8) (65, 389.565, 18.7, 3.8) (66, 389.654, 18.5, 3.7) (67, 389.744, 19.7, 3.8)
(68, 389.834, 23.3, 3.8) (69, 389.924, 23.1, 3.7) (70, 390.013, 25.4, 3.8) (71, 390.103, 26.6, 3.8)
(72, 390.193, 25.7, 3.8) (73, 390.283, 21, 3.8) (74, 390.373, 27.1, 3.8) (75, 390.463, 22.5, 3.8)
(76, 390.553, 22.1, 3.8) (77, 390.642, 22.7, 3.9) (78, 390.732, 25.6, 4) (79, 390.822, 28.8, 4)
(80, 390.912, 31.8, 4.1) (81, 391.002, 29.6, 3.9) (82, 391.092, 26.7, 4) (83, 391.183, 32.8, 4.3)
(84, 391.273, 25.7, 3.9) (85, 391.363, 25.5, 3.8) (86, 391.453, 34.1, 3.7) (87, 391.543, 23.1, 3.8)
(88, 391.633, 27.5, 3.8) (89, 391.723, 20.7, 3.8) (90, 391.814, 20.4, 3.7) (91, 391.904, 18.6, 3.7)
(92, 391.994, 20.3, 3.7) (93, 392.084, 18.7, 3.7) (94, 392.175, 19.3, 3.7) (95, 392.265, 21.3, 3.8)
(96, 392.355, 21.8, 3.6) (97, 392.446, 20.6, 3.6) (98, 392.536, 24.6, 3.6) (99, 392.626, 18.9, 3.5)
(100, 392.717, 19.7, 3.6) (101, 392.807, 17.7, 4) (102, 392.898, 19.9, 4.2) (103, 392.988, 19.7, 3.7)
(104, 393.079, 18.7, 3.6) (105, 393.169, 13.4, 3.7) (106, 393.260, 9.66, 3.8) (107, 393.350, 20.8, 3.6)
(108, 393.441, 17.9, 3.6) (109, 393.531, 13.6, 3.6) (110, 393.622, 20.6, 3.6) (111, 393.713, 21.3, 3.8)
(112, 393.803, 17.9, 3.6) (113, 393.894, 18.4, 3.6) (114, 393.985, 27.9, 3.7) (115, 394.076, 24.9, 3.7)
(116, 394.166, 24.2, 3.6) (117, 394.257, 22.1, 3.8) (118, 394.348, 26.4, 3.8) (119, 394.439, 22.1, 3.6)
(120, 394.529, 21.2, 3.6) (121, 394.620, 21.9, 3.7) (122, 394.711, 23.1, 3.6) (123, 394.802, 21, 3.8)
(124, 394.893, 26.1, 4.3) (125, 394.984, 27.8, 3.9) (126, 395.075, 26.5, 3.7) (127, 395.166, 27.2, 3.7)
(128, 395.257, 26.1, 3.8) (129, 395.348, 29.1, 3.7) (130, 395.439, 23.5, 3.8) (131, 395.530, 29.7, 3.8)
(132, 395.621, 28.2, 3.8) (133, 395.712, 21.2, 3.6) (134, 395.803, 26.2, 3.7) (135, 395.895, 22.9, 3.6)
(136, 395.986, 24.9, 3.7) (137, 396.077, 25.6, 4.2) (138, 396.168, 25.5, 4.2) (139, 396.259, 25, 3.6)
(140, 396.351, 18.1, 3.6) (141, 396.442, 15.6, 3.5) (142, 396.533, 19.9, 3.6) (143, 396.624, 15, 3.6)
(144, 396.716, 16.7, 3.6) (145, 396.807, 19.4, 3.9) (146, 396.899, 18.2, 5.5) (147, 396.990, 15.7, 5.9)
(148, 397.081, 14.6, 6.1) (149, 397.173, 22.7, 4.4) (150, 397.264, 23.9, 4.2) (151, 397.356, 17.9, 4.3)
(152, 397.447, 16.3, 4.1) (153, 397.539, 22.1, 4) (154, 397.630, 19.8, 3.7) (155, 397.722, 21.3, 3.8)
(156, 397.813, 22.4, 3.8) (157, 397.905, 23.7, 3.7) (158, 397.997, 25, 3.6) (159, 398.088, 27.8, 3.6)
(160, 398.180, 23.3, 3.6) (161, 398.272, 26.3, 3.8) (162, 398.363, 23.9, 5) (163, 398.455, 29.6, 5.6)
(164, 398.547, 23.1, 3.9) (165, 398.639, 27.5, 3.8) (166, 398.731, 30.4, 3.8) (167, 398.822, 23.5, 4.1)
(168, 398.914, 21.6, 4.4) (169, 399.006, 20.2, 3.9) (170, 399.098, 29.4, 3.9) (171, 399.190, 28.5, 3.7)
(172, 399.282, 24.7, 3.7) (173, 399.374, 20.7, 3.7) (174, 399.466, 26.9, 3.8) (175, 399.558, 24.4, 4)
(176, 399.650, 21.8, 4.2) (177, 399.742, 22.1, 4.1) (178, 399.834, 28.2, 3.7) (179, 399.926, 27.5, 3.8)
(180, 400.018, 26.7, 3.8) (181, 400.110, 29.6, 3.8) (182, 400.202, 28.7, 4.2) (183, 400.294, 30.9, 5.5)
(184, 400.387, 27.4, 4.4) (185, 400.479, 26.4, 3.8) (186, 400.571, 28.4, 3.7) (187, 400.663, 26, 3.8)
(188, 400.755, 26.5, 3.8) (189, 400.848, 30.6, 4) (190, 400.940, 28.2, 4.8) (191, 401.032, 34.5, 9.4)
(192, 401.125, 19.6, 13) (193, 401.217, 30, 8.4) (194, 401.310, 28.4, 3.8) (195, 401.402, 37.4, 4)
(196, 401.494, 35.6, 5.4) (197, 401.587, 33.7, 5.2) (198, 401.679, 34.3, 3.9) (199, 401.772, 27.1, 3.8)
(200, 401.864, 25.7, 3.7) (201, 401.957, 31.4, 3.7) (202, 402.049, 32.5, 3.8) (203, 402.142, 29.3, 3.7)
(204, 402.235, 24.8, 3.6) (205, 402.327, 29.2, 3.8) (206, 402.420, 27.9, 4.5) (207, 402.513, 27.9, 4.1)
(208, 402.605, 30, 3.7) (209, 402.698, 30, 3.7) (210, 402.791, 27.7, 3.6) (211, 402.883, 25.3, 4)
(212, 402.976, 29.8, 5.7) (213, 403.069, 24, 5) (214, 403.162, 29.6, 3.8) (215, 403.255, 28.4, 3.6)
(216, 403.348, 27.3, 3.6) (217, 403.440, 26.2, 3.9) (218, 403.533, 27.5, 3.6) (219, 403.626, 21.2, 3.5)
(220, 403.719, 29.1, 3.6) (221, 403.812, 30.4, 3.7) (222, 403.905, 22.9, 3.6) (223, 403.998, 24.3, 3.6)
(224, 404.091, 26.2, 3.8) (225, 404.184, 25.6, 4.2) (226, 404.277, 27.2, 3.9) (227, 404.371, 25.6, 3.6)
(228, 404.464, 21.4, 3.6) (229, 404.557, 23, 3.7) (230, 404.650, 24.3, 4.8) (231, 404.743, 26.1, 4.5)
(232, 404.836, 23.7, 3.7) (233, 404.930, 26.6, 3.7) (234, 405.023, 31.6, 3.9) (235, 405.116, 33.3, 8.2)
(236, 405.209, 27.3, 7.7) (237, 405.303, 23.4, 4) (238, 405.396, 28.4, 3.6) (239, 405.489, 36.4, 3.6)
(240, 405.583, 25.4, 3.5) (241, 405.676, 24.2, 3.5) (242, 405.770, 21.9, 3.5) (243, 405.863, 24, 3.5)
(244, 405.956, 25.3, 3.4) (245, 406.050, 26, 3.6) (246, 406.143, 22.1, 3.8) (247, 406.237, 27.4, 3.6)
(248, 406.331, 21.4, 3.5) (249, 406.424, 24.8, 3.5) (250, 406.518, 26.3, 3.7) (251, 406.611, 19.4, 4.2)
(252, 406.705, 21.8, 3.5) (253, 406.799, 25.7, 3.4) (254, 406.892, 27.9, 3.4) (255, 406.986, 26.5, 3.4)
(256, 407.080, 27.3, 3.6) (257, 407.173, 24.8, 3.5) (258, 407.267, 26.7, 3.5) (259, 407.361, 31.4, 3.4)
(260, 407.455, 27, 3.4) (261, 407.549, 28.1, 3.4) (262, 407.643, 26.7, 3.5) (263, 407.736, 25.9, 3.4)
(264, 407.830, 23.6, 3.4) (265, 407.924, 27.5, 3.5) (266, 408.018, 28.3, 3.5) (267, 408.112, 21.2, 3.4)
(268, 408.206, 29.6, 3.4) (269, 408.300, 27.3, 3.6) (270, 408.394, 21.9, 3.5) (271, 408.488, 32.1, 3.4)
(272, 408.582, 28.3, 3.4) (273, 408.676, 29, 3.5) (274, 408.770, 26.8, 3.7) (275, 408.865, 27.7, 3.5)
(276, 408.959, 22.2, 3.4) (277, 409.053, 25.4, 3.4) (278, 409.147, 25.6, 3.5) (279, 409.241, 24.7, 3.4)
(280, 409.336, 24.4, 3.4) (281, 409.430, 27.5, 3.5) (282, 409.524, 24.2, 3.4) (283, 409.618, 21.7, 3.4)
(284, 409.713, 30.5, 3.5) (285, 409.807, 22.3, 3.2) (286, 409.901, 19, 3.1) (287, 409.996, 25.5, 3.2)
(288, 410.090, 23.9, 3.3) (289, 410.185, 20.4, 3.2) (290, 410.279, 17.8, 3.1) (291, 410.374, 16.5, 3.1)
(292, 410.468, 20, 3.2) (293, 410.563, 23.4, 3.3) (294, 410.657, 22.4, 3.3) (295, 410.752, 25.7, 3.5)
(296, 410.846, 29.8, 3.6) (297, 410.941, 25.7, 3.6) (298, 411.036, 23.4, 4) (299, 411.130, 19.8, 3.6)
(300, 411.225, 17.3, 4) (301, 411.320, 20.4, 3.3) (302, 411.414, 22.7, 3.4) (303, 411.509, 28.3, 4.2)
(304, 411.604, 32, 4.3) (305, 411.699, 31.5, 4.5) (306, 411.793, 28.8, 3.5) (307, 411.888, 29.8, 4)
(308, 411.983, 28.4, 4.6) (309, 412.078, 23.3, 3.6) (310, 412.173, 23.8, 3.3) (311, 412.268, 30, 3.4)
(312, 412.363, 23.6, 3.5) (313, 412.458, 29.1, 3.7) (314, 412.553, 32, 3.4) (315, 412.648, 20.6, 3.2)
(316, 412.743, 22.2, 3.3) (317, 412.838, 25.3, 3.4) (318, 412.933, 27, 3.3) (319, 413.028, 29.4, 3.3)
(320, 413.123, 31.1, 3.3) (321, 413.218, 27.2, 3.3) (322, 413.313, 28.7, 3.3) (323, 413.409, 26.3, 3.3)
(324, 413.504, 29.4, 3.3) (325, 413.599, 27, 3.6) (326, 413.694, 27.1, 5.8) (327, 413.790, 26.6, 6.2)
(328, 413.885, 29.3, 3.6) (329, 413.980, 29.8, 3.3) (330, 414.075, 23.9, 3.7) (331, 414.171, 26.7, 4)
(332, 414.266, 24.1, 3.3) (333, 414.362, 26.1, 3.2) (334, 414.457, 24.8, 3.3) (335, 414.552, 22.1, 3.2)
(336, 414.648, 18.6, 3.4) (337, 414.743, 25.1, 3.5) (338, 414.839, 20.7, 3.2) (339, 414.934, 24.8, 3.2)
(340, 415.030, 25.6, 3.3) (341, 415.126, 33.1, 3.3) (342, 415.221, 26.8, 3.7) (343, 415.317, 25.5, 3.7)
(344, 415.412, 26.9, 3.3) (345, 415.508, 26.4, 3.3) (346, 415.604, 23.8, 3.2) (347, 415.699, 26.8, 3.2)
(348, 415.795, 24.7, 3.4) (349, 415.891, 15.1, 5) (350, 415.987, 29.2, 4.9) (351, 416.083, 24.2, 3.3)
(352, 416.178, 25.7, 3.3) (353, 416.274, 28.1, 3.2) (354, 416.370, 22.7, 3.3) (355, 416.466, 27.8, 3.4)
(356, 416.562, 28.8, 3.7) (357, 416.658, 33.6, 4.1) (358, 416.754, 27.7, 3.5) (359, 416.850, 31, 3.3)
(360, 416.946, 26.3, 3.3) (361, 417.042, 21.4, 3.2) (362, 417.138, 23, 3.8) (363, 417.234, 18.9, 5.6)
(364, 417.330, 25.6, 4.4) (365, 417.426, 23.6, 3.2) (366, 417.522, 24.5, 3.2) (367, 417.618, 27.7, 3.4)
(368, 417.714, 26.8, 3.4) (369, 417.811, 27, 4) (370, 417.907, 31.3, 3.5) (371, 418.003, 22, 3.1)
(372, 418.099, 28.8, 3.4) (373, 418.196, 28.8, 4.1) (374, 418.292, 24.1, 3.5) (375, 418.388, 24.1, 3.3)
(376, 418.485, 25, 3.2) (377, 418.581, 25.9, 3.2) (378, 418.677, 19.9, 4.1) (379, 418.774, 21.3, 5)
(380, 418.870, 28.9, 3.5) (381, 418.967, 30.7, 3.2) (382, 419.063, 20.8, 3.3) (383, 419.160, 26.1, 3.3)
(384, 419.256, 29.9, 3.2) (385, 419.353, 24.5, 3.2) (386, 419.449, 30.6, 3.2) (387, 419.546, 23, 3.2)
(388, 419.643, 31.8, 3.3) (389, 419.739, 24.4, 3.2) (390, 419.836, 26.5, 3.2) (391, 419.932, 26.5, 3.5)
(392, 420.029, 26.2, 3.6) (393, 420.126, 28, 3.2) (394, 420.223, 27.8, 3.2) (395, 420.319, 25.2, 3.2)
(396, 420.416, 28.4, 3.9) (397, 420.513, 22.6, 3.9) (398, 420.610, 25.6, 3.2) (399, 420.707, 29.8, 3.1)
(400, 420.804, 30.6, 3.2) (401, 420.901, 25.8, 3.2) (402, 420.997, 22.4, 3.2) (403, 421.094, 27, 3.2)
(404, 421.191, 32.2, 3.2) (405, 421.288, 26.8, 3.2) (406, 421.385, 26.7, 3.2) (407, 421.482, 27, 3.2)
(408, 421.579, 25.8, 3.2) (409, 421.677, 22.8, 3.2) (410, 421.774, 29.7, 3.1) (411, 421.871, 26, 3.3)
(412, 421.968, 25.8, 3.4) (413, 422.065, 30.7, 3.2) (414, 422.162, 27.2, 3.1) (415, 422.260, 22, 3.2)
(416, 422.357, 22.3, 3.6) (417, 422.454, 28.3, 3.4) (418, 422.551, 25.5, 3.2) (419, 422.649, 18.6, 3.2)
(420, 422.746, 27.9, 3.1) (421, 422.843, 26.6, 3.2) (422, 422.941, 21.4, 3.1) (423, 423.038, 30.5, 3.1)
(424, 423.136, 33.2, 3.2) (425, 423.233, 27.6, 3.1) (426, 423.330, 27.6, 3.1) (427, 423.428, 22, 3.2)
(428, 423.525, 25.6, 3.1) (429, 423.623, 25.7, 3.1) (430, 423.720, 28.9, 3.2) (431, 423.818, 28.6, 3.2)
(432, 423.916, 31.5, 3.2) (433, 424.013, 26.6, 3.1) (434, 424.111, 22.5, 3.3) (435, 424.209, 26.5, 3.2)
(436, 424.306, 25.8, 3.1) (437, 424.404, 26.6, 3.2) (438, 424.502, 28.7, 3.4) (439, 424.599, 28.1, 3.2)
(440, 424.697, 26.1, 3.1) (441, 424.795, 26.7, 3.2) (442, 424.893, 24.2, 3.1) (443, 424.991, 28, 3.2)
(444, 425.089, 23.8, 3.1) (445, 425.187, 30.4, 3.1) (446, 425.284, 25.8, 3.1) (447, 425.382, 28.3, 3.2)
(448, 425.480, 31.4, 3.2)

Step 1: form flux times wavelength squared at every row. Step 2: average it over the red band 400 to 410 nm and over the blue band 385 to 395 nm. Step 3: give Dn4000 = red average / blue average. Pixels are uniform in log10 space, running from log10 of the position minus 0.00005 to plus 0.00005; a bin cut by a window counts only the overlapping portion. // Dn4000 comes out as 1.28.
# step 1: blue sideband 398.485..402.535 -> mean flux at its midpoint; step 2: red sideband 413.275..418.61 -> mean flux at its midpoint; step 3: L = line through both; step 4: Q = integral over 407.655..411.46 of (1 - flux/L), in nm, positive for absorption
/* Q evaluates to 0.33 nm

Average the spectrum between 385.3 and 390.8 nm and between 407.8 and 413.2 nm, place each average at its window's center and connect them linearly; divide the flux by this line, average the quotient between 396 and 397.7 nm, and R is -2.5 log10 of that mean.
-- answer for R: 0.21 mag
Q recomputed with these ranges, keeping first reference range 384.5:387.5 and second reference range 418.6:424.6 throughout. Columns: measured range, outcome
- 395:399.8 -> 0.26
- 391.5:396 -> 0.42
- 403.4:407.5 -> -0.11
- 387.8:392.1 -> 0.14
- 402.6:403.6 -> -0.10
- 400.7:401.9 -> -0.25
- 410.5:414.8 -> -0.03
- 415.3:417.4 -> 0.04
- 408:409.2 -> -0.05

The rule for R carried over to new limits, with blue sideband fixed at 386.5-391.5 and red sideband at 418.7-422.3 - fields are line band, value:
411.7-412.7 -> -0.05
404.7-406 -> -0.07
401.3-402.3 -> -0.24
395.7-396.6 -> 0.09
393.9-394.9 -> 0.04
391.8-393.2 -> 0.22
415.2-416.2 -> 0.05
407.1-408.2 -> -0.05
